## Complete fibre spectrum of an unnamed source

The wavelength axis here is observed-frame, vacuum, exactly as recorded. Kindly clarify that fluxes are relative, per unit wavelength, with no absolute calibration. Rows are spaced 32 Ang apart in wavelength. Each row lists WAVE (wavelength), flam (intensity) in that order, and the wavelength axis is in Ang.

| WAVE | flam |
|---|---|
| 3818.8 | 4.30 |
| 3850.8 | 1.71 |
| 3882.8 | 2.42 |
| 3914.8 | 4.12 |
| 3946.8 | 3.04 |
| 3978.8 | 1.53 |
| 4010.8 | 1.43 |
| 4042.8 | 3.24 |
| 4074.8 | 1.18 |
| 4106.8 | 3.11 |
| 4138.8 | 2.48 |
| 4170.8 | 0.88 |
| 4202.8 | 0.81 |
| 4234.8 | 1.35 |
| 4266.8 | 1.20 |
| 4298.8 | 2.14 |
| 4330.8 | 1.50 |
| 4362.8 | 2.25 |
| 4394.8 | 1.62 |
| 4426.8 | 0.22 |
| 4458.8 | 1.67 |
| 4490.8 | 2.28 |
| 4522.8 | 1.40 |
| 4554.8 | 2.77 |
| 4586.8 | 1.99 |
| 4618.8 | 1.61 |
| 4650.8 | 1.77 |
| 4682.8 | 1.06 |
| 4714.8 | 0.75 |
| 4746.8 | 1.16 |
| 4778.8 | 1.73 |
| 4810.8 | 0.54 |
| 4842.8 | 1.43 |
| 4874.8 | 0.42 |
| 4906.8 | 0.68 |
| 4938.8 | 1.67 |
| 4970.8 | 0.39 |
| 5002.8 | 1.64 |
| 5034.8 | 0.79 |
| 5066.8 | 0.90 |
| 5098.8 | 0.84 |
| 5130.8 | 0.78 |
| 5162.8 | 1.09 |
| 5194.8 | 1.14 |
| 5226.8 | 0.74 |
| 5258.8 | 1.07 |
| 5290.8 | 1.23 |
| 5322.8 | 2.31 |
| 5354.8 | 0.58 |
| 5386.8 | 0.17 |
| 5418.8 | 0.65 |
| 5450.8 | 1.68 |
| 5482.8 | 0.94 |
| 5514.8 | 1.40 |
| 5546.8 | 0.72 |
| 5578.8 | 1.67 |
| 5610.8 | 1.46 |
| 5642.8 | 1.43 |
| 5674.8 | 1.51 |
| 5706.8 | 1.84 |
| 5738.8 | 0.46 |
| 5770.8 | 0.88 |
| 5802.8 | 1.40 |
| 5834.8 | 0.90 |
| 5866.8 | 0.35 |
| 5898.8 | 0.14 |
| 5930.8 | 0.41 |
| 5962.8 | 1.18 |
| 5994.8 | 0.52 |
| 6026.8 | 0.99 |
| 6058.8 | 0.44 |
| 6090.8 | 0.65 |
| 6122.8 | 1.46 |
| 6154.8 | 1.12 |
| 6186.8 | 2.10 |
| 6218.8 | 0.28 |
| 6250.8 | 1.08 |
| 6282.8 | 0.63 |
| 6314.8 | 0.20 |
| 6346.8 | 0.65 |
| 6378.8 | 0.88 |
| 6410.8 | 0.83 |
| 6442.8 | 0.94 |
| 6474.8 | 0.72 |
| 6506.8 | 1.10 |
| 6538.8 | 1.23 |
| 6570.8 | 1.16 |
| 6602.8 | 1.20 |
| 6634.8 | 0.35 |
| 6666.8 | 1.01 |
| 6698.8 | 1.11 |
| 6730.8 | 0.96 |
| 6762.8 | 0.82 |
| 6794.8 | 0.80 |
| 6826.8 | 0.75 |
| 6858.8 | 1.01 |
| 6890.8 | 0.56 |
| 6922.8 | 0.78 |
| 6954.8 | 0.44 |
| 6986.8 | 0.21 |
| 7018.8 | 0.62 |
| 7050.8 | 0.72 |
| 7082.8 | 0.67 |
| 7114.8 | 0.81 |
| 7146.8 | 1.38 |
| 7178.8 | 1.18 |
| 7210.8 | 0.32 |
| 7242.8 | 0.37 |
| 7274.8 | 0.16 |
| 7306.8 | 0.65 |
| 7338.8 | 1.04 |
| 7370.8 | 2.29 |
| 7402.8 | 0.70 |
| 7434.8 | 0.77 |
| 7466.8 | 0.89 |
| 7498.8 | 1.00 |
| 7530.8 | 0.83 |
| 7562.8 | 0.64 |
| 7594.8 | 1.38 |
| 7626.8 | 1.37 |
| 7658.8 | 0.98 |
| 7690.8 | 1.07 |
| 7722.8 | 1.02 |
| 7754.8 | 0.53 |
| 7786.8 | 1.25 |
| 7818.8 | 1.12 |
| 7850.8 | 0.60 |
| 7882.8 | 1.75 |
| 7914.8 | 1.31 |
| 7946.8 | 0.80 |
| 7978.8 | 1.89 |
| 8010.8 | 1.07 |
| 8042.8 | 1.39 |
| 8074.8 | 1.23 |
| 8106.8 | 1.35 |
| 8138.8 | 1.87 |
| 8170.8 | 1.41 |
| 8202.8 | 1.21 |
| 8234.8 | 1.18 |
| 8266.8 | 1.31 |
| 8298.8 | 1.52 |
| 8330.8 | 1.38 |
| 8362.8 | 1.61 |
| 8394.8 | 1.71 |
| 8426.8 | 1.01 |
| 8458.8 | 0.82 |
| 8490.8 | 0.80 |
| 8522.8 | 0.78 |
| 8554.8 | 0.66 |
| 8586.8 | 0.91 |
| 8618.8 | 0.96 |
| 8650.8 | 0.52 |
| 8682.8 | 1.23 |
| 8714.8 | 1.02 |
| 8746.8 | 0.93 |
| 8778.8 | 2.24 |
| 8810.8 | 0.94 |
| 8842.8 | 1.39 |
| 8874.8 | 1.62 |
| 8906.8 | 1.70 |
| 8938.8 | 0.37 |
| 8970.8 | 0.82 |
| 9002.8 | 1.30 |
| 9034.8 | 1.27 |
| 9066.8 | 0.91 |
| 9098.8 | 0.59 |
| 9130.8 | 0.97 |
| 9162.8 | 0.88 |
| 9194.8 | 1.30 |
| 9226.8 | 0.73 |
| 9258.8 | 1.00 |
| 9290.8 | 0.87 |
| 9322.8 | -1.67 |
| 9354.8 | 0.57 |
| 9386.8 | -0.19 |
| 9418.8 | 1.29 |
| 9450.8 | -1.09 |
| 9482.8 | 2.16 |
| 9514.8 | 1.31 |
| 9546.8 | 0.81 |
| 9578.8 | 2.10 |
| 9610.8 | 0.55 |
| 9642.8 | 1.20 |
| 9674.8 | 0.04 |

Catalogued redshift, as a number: 0.973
